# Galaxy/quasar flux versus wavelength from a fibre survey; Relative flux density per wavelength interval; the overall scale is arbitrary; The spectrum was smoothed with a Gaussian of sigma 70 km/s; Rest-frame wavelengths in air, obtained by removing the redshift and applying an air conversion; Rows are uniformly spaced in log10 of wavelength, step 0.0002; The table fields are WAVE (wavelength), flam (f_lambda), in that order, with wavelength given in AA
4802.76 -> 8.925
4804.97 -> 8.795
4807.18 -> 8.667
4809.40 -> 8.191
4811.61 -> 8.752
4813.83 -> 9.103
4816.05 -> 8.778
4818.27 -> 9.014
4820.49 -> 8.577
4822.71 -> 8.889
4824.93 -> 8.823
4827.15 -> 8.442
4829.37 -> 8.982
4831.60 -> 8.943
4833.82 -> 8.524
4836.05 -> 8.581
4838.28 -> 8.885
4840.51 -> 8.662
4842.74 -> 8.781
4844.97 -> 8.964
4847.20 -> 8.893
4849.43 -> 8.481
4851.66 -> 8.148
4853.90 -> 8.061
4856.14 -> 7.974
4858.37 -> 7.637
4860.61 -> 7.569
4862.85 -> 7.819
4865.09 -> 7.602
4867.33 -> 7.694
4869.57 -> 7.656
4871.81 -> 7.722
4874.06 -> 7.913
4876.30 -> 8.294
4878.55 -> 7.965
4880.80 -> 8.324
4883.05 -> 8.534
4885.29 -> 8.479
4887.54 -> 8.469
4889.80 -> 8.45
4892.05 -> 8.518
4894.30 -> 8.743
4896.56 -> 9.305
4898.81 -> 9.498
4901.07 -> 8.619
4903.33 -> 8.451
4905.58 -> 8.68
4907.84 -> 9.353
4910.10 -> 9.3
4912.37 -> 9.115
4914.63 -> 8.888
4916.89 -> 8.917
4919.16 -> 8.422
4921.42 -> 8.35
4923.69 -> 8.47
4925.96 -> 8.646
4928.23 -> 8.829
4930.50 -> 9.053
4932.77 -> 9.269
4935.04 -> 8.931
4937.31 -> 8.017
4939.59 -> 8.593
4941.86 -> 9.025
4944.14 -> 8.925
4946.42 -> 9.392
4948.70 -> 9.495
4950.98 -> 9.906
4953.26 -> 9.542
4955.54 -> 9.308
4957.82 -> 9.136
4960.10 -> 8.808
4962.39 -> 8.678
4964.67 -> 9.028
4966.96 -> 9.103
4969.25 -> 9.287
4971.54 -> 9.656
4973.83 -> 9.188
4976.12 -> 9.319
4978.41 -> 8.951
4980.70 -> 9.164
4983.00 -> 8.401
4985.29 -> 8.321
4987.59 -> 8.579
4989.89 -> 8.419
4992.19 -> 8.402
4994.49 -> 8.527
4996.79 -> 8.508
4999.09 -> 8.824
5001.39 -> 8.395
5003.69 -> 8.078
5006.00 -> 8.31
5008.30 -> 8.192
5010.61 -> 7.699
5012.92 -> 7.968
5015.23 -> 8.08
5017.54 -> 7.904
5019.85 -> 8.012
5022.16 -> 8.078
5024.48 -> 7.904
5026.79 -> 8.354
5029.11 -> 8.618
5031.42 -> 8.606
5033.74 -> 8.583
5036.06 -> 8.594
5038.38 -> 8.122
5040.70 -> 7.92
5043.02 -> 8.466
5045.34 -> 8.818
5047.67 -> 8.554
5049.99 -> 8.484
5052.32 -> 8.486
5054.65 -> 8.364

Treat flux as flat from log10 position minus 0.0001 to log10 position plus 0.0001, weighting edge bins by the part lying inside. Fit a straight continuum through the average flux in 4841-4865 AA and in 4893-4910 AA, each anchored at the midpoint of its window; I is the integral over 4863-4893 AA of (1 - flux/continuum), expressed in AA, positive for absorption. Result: 1.7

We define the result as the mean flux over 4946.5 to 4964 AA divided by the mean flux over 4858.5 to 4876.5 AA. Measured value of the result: 1.20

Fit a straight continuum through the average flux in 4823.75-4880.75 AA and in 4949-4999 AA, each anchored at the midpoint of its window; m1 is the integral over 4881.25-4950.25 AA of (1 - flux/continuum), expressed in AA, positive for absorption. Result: -1.5 AA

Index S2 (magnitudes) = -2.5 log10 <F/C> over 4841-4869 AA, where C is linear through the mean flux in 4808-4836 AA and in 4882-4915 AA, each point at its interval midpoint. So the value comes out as 0.082 mag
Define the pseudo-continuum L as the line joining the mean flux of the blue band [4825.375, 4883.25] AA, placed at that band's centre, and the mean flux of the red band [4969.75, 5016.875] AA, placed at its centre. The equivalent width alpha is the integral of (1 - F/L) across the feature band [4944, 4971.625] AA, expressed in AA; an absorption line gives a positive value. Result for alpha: -2.5 AA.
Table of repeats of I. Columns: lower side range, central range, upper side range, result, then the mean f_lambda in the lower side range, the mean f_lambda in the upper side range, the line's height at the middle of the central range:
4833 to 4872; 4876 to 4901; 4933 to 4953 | -0.16 AA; 8.21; 9.07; 8.55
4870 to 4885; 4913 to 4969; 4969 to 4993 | -2.42 AA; 8.13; 8.87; 8.58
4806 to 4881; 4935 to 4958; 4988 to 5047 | -2.17 AA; 8.39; 8.3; 8.34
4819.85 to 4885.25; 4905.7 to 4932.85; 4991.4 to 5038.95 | -1.82 AA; 8.32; 8.28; 8.3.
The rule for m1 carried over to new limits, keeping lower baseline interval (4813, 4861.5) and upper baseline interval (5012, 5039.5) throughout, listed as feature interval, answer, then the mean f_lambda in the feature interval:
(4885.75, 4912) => -1.2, 8.85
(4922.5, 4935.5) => -0.7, 8.86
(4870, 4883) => 0.7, 8.06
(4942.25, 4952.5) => -1.3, 9.4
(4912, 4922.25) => -0.3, 8.73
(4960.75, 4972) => -1.0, 9.1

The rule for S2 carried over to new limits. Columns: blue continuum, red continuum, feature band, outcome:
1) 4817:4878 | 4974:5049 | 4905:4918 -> -0.09 mag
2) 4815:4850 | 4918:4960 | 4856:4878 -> 0.14 mag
